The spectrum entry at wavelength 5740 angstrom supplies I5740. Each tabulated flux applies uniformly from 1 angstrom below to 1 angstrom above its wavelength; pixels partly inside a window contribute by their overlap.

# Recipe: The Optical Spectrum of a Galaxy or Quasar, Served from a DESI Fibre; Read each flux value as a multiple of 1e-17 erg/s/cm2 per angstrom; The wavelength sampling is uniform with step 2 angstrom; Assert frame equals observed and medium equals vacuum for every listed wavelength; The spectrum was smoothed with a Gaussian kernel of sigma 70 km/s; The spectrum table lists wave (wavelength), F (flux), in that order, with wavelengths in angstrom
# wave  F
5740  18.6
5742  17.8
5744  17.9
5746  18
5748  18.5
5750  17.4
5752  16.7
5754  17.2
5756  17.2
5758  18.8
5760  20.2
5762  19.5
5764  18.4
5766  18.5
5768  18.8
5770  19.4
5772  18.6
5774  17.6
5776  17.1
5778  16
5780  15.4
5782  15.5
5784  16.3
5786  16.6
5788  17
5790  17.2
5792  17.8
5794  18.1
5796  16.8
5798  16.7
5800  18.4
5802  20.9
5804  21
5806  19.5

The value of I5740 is 18.6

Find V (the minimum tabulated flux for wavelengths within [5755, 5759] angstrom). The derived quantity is 17.2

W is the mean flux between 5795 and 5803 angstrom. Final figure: 18.2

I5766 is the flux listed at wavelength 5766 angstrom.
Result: 18.5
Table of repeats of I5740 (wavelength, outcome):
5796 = 16.8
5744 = 17.9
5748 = 18.5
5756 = 17.2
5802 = 20.9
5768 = 18.8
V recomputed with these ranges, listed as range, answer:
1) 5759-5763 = 19.5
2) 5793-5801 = 16.7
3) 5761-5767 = 18.4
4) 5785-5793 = 16.6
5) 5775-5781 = 15.4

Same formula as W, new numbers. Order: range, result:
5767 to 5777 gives 18.3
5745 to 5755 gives 17.6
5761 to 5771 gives 18.9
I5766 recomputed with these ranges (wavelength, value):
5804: 21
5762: 19.5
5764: 18.4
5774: 17.6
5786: 16.6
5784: 16.3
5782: 15.5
